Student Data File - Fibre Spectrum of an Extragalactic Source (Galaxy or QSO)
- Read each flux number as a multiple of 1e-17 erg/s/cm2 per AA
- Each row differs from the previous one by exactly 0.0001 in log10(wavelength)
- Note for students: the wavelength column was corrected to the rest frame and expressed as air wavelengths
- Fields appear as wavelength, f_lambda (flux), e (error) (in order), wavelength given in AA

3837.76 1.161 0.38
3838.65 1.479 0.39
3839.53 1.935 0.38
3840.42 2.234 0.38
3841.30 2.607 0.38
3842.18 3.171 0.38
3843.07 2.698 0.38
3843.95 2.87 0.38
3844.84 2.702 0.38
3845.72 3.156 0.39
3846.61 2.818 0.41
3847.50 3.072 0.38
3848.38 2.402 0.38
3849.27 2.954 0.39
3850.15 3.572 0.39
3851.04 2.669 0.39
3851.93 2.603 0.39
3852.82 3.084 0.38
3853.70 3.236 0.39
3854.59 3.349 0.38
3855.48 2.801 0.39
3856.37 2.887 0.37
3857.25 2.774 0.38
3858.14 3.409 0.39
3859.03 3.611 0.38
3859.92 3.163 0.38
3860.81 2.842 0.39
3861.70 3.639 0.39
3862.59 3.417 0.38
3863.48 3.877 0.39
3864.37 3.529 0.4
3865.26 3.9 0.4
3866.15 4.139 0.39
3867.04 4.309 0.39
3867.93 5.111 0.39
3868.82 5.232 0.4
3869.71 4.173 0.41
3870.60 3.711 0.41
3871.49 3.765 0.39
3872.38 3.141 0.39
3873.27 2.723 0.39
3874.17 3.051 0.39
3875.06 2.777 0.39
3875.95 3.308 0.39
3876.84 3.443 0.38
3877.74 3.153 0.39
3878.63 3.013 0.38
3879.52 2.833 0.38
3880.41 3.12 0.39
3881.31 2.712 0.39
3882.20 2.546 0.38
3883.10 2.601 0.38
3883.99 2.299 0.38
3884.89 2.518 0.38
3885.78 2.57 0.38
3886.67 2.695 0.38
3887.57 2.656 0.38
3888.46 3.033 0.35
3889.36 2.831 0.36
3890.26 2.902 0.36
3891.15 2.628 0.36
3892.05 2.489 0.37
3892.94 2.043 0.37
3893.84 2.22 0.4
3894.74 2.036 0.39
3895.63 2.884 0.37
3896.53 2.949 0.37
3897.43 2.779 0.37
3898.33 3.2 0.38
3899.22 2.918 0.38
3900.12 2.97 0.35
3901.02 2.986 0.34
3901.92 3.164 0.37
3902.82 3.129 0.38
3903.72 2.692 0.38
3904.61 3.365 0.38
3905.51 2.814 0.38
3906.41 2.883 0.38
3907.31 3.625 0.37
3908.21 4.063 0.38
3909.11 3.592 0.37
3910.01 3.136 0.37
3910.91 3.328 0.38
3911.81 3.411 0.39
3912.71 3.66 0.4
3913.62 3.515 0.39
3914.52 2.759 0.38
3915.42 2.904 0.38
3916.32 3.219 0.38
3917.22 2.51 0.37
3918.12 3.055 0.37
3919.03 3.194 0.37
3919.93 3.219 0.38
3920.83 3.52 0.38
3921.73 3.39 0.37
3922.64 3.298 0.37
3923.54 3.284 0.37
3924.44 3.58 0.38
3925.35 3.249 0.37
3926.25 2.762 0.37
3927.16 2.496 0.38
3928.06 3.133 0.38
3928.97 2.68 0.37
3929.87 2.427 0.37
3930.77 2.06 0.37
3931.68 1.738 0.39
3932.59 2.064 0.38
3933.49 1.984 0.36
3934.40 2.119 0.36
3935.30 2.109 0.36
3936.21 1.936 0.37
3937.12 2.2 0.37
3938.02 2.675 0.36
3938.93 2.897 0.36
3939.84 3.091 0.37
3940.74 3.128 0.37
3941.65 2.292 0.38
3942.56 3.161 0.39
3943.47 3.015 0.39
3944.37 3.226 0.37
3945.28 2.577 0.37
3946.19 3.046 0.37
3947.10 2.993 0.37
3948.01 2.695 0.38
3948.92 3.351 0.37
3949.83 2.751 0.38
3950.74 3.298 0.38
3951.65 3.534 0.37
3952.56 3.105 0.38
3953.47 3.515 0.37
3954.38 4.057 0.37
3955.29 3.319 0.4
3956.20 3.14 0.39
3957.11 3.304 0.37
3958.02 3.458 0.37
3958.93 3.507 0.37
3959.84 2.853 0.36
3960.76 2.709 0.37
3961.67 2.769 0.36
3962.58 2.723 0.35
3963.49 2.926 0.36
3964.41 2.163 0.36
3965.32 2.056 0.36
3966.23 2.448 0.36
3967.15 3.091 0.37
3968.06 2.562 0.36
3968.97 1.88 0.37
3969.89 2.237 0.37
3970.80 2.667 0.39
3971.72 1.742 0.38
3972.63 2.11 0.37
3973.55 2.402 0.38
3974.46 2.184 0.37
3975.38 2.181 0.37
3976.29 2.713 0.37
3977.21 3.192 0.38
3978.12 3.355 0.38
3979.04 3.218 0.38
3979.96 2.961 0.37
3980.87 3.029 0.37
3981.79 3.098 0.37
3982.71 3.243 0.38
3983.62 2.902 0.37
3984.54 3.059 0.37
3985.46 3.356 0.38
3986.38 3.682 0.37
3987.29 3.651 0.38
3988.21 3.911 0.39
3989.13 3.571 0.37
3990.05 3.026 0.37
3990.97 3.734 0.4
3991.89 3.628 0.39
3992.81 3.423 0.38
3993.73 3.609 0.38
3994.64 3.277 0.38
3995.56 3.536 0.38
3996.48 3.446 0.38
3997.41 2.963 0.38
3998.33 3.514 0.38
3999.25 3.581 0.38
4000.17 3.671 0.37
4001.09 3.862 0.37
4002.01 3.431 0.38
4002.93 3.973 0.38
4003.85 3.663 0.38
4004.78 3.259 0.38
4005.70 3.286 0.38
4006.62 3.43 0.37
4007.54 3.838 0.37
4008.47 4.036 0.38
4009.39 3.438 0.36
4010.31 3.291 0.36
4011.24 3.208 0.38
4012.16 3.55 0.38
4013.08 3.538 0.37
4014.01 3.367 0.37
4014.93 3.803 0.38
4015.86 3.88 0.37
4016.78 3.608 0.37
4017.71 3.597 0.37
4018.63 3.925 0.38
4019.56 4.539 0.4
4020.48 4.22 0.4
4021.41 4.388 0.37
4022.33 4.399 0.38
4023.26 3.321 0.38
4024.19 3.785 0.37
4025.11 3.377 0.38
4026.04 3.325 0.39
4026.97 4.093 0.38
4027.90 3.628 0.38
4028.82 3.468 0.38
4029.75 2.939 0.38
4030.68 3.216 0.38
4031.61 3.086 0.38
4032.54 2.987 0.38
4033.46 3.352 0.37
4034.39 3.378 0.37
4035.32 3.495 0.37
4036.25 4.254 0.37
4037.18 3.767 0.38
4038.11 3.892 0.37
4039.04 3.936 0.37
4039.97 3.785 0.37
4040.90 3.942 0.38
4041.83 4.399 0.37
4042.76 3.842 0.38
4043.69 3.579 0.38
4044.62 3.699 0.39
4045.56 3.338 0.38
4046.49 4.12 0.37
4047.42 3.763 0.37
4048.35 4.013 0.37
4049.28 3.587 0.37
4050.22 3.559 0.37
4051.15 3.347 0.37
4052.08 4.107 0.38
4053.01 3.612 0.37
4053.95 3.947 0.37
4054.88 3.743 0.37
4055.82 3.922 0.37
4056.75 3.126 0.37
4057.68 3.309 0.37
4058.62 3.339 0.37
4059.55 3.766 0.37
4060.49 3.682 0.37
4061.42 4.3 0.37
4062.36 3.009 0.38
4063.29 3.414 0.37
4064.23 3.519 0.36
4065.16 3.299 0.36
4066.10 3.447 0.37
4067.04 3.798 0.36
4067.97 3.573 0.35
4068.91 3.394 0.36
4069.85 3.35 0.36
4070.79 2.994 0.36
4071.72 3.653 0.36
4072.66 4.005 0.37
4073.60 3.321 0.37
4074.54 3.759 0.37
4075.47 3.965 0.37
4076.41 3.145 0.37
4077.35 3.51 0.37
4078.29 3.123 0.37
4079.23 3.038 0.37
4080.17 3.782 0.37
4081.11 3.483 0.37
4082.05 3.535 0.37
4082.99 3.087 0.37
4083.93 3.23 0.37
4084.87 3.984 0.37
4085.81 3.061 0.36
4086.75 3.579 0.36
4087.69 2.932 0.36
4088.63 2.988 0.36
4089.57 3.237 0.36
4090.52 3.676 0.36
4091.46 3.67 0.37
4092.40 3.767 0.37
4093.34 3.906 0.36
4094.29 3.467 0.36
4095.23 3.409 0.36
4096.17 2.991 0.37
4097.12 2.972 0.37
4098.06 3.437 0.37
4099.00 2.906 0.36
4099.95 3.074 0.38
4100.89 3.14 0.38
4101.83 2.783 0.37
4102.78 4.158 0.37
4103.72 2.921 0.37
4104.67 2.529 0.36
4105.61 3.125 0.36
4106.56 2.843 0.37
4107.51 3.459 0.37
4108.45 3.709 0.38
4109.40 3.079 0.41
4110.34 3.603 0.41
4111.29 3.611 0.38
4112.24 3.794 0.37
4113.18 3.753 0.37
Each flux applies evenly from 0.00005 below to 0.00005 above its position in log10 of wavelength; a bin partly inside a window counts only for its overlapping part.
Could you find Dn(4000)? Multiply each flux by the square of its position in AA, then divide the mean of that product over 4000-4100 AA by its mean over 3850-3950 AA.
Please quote 1.27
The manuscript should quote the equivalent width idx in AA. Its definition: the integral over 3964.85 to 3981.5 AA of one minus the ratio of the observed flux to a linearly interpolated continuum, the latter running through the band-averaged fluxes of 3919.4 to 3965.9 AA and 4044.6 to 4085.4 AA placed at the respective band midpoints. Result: 2.6 AA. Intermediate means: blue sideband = 2.87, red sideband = 3.56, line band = 2.56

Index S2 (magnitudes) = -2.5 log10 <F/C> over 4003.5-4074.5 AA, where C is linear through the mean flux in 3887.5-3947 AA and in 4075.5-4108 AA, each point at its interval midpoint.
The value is -0.15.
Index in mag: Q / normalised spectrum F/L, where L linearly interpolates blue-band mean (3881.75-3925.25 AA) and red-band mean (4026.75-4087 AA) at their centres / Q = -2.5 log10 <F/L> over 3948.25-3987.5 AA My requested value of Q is 0.11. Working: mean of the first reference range 2.98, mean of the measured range 2.91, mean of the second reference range 3.57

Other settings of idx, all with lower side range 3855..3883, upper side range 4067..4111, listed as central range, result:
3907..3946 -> 5.6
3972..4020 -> 0.1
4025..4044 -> -1.3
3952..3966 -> 1.5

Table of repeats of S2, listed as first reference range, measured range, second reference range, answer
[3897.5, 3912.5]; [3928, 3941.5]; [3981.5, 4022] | 0.355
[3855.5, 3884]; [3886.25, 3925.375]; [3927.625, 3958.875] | 0.025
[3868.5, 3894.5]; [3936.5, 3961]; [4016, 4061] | 0.072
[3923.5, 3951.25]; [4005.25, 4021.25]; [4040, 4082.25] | -0.136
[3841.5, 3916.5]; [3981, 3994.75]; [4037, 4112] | -0.025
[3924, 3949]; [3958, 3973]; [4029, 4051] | 0.146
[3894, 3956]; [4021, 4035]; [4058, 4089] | -0.066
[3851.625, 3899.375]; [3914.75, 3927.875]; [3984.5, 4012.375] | 0.053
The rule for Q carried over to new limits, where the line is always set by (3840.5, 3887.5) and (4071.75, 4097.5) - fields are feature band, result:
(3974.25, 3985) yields 0.128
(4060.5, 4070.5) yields -0.030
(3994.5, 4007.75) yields -0.056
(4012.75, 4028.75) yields -0.135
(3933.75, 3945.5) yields 0.231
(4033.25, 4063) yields -0.099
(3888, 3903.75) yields 0.161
